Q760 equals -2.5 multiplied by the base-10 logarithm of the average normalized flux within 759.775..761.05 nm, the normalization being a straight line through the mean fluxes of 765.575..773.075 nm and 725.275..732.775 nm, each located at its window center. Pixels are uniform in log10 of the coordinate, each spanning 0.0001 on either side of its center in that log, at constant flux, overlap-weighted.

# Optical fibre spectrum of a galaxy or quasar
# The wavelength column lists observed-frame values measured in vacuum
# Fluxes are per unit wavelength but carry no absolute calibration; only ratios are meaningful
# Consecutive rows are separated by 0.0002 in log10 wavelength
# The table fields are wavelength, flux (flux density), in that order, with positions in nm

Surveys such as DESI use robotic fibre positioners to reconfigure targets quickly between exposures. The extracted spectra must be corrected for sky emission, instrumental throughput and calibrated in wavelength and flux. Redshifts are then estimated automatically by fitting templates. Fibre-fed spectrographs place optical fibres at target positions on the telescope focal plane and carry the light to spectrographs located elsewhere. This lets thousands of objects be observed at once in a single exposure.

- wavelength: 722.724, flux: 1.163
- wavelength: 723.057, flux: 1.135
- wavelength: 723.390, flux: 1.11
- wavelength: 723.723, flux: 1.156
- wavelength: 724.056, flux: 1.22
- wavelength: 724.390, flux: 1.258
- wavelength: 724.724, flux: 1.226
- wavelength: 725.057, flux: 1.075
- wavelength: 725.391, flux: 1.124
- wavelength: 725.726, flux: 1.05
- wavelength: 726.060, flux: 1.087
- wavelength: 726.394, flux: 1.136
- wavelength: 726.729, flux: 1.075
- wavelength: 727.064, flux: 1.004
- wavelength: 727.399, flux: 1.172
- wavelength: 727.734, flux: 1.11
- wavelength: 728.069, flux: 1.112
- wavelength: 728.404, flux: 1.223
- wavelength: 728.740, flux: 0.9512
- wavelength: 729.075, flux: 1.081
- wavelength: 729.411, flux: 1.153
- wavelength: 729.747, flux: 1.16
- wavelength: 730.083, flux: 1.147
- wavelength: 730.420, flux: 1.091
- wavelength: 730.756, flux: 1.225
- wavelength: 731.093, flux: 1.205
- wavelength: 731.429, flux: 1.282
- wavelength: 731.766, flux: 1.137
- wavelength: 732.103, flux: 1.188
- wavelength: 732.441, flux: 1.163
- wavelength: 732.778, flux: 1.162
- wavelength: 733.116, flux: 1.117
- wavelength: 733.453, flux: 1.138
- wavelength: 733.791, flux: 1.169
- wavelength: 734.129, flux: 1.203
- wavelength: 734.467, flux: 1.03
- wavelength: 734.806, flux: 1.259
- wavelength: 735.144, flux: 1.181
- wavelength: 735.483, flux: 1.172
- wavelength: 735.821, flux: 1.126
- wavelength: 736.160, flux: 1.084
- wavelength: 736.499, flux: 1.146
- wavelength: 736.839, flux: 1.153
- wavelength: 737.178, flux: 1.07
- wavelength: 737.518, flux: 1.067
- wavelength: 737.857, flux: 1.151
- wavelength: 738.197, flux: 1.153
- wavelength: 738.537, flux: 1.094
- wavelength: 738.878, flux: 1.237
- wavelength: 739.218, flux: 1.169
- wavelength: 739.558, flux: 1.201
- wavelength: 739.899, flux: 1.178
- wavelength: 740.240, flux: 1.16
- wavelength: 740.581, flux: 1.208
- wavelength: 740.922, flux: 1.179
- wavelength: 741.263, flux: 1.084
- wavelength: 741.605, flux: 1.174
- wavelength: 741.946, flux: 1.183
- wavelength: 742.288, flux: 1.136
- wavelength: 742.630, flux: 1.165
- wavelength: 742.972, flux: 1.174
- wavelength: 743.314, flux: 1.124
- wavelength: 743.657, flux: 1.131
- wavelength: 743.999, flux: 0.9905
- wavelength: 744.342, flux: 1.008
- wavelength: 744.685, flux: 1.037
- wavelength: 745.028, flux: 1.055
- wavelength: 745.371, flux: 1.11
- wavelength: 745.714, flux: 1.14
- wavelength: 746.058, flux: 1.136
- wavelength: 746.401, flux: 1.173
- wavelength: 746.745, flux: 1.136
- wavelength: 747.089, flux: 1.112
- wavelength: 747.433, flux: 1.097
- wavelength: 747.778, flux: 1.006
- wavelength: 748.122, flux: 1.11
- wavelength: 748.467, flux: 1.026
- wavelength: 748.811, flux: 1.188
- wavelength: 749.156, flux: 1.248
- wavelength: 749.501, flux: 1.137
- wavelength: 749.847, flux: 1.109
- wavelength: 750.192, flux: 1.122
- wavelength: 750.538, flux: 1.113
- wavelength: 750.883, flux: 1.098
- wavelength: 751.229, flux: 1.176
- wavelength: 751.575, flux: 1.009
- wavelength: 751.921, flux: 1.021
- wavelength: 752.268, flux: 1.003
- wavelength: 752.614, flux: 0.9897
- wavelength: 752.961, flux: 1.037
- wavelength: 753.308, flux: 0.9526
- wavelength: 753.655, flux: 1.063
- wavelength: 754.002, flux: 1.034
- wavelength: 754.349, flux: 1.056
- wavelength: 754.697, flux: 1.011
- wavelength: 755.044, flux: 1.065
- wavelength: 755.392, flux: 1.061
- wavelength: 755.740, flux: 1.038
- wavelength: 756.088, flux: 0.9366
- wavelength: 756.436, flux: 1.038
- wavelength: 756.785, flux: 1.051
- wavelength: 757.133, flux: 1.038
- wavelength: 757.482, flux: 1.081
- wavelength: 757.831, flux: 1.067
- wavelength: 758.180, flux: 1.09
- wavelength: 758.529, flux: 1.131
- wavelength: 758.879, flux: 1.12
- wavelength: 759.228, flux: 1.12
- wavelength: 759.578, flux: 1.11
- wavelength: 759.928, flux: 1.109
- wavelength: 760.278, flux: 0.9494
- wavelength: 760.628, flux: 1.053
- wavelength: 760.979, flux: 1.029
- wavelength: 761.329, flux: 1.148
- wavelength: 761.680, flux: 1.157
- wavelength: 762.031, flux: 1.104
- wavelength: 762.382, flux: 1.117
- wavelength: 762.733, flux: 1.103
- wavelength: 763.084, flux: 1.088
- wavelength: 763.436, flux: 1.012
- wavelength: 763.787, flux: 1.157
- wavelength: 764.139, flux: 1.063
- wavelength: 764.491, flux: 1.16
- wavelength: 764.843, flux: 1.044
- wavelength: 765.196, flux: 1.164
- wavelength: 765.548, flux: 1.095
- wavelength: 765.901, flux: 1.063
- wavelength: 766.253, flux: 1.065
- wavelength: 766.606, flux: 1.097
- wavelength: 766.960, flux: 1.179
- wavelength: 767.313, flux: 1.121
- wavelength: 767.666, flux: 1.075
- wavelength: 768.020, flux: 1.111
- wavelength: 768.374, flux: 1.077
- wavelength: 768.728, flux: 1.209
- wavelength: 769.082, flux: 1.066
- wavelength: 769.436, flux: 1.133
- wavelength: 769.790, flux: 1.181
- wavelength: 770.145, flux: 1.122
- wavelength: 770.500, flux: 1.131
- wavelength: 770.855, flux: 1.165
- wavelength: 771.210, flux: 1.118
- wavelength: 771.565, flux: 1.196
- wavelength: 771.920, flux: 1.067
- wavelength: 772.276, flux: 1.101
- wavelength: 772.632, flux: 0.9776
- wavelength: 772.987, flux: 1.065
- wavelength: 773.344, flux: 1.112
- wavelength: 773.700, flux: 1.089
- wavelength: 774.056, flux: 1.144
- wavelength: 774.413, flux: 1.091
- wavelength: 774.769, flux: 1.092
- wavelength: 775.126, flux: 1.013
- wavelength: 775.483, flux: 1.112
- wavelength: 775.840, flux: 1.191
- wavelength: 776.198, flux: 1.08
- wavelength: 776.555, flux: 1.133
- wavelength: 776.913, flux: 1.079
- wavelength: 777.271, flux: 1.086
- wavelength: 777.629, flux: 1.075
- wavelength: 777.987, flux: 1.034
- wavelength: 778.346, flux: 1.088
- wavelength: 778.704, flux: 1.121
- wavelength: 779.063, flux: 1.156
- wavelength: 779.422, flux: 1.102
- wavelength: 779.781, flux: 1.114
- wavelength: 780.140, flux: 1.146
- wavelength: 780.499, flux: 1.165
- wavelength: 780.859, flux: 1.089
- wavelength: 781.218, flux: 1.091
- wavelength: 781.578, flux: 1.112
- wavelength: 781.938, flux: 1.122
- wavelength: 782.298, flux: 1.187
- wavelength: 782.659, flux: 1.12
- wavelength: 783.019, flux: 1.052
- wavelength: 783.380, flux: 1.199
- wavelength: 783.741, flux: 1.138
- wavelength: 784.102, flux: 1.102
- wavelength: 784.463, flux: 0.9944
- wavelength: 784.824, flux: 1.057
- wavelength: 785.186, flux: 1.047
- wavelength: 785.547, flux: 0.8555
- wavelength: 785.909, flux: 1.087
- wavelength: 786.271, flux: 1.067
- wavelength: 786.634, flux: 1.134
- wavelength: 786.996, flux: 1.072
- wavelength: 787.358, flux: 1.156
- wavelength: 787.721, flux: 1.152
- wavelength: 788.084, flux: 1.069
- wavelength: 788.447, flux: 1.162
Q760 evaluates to 0.08 mag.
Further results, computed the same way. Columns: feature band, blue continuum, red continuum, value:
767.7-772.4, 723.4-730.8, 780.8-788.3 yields -0.027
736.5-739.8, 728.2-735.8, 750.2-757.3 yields -0.021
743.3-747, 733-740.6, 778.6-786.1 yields 0.045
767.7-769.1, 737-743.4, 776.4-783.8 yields 0.009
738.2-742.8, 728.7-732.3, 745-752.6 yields -0.037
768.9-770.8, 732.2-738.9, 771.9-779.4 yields -0.030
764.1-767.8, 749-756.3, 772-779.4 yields -0.026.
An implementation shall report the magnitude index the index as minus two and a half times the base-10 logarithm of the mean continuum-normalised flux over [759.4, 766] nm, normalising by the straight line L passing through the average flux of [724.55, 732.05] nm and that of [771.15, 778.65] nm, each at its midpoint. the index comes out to 0.01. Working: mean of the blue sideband 1.13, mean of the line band 1.09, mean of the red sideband 1.09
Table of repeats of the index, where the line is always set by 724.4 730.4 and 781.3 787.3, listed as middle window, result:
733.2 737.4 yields -0.03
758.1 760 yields -0.02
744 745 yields 0.09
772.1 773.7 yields 0.02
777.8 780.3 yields -0.02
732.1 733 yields -0.05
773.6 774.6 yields -0.02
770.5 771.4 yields -0.05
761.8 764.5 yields 0.00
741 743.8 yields -0.04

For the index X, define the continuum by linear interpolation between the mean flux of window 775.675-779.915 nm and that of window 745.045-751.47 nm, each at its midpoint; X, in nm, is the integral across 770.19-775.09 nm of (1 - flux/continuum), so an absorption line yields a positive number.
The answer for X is 0.03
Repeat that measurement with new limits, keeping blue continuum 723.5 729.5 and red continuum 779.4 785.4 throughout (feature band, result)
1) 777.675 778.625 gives 0.03 nm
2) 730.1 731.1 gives -0.04 nm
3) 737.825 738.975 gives -0.04 nm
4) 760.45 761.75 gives 0.02 nm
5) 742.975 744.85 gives 0.08 nm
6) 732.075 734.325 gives -0.08 nm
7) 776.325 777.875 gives 0.03 nm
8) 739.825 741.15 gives -0.07 nm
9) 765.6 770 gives -0.01 nm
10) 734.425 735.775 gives -0.06 nm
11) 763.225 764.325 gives 0.03 nm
